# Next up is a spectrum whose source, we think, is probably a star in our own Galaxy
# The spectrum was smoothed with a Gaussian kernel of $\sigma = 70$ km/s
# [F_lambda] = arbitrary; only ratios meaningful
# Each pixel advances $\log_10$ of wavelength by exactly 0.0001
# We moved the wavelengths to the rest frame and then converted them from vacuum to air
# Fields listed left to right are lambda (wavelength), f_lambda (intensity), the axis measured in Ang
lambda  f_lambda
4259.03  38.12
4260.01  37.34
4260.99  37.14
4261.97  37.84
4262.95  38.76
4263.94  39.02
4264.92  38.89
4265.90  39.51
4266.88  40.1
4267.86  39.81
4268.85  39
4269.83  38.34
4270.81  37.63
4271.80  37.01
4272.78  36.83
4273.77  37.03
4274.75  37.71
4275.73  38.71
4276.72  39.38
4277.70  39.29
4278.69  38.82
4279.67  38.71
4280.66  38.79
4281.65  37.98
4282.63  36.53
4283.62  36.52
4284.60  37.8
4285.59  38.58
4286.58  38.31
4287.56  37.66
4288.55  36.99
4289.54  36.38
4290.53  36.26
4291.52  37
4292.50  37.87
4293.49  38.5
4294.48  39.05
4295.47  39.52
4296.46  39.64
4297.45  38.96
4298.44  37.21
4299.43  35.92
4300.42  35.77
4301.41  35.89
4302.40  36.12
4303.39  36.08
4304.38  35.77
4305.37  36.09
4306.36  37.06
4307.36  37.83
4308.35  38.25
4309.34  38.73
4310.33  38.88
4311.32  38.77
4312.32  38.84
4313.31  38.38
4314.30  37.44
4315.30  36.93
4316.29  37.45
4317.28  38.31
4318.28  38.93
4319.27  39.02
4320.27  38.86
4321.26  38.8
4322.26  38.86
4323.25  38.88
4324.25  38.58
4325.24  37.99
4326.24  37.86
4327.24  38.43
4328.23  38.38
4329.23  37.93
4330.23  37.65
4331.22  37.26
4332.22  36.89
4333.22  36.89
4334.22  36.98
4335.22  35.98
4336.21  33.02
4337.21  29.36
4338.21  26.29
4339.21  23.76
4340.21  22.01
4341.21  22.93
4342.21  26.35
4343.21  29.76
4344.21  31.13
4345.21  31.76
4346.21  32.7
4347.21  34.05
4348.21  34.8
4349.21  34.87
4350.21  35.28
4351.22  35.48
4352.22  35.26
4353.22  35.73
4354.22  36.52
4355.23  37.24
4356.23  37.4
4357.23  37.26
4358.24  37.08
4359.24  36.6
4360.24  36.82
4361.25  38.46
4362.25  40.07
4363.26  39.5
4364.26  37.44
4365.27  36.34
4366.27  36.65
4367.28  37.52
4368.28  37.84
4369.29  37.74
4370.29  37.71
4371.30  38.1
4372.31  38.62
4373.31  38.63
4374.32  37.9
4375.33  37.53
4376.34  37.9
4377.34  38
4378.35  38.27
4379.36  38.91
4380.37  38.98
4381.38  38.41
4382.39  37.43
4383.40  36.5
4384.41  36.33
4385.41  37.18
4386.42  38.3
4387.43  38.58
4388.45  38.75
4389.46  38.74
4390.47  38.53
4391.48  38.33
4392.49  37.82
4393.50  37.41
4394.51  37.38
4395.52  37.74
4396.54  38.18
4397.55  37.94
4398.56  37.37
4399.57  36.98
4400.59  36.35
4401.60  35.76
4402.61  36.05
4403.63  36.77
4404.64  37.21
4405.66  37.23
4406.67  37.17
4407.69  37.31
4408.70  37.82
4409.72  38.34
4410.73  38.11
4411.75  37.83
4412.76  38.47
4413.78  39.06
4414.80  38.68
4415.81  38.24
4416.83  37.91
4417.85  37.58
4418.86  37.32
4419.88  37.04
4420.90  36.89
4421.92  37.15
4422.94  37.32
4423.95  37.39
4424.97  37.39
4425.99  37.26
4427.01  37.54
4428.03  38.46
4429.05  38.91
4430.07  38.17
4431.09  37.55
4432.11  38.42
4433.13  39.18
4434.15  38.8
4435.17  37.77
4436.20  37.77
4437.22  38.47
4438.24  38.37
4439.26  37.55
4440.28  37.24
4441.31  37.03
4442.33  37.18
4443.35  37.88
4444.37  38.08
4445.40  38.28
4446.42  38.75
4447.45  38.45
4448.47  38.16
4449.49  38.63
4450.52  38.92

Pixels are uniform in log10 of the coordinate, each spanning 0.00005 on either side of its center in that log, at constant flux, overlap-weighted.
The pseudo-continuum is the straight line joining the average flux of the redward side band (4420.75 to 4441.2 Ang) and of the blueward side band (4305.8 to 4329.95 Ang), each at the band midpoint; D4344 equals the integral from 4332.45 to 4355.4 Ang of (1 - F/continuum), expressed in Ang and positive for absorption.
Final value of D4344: 3.7 Ang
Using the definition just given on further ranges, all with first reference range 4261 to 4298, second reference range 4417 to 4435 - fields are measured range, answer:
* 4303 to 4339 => 0.99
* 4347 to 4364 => 0.59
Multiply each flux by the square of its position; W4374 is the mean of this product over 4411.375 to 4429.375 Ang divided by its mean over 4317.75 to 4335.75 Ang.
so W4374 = 1.04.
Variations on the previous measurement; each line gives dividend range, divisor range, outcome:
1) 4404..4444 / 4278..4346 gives 1.10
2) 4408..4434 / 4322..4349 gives 1.18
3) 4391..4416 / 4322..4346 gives 1.16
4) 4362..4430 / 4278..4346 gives 1.08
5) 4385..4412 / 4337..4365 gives 1.15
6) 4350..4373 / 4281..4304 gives 1.03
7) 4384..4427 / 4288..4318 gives 1.05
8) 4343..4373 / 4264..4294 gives 0.99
